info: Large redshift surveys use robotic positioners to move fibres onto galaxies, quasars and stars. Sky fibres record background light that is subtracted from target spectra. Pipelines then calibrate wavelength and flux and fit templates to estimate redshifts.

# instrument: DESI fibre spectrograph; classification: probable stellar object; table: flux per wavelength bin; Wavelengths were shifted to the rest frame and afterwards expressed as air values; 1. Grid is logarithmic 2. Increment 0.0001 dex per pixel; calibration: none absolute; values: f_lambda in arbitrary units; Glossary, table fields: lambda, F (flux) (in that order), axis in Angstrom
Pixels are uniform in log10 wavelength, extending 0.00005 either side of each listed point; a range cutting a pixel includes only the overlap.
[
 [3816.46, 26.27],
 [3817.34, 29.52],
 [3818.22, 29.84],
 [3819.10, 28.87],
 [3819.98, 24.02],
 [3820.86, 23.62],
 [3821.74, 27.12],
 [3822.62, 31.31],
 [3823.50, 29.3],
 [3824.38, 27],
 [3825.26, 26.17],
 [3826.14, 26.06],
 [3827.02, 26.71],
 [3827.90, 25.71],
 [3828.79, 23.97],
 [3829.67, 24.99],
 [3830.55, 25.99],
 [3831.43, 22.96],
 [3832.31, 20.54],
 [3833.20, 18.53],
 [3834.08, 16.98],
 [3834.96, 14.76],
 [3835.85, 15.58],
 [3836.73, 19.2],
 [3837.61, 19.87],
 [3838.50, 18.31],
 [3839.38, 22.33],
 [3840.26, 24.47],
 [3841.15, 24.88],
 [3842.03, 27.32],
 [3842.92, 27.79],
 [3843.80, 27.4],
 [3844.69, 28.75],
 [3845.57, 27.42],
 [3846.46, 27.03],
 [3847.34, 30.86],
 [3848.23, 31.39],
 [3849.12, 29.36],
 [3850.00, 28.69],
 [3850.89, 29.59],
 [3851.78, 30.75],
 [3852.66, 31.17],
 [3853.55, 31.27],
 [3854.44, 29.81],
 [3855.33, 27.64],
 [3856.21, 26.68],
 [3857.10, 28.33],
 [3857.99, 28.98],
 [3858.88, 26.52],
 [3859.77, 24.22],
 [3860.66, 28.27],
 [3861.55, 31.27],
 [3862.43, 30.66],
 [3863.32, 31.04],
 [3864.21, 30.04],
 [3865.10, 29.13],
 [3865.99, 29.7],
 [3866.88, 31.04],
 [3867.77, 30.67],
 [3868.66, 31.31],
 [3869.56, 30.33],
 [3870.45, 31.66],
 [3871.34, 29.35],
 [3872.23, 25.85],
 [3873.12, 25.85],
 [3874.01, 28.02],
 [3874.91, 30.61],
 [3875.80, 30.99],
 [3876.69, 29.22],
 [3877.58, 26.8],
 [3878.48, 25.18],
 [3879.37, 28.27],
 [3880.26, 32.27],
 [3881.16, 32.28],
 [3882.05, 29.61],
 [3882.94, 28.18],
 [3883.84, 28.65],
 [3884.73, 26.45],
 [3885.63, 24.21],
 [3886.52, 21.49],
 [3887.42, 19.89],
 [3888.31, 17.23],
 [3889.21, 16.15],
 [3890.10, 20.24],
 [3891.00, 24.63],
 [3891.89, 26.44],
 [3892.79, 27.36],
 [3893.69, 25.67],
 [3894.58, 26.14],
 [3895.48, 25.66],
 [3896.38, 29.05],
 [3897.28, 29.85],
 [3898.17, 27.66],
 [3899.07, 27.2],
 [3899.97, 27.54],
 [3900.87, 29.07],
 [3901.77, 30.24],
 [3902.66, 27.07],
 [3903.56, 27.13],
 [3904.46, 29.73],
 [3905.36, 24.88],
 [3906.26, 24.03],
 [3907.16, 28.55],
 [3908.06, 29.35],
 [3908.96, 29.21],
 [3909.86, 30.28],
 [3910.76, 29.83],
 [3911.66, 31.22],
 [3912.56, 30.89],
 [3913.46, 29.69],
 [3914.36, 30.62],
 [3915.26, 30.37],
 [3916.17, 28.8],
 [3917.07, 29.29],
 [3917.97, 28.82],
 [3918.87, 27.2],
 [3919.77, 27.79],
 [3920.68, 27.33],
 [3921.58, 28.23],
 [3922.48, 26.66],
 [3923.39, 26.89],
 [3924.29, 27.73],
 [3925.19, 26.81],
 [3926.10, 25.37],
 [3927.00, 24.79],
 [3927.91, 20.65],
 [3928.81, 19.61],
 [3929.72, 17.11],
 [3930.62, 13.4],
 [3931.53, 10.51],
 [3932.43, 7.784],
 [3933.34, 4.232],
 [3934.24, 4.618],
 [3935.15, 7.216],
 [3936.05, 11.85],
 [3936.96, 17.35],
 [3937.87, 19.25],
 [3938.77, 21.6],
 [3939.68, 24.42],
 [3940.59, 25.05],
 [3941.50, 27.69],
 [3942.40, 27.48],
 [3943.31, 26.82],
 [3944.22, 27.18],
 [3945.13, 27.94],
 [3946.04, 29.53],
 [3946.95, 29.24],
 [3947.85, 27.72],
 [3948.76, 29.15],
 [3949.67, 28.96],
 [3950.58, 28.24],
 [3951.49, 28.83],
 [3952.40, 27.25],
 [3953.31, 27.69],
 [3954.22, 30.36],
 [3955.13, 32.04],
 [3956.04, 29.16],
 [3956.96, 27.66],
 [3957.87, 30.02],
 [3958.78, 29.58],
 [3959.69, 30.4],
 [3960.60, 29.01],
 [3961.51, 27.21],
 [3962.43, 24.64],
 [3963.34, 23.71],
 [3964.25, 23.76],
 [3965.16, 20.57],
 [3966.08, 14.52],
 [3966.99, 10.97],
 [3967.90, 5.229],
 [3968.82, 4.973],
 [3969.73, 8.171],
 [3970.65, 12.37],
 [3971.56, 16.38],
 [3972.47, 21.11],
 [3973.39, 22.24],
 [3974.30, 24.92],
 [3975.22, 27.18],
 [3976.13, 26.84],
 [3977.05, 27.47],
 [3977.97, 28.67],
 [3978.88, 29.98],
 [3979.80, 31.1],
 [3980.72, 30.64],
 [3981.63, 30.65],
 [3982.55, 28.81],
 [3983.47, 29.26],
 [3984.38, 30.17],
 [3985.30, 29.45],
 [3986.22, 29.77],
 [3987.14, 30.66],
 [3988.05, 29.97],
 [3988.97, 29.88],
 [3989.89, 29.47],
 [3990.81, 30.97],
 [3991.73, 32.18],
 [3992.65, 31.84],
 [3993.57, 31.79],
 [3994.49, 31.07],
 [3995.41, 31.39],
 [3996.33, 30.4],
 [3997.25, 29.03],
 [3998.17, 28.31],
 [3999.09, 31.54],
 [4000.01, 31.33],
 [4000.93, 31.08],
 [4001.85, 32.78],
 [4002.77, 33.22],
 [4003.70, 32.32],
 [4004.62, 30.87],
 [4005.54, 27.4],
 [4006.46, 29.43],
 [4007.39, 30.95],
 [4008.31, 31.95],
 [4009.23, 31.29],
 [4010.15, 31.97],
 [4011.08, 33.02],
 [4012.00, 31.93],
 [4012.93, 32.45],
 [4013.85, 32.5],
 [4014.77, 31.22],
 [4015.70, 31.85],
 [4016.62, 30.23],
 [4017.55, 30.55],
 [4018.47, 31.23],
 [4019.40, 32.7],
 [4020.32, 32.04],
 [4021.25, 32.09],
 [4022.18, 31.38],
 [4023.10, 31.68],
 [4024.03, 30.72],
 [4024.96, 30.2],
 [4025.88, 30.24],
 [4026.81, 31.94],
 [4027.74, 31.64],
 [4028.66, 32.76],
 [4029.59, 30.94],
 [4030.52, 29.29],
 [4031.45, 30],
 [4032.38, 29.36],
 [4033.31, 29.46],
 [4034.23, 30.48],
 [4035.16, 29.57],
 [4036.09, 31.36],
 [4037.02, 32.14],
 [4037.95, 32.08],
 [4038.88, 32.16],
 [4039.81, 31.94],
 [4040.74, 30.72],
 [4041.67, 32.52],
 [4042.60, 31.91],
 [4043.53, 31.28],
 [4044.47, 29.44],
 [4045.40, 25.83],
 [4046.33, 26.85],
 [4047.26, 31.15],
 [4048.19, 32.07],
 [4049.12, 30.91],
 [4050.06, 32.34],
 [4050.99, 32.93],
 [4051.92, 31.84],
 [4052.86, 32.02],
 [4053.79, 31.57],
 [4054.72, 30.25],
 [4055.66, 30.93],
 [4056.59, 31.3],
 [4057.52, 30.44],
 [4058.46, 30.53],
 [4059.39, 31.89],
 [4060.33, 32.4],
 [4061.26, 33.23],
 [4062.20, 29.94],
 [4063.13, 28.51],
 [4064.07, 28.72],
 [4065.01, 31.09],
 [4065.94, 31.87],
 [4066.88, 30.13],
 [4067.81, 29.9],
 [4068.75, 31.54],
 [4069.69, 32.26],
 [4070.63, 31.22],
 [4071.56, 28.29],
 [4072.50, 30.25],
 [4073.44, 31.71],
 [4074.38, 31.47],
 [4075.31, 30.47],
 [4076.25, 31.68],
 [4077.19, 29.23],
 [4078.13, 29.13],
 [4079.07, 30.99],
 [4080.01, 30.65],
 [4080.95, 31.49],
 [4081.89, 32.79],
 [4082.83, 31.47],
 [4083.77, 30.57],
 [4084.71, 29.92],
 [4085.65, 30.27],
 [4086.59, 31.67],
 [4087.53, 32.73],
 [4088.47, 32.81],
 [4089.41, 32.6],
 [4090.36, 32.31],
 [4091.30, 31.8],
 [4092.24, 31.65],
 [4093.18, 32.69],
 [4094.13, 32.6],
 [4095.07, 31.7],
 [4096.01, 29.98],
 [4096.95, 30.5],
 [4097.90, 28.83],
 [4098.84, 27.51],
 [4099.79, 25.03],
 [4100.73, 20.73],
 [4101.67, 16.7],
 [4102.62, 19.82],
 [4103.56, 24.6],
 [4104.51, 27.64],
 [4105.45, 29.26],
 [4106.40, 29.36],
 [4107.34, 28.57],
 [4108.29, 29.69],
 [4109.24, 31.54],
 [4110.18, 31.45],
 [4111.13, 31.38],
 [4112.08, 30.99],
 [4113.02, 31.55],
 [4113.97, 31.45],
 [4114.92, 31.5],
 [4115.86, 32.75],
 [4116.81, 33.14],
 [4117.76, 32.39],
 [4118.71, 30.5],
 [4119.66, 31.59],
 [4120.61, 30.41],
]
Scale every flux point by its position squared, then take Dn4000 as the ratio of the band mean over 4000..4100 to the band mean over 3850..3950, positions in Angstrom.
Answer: 1.3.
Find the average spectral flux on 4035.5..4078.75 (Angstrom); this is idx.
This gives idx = 30.9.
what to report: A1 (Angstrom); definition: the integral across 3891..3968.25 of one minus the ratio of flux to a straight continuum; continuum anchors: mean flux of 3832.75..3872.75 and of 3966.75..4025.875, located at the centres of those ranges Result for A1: 7.6 Angstrom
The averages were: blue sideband 27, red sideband 28.5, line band 25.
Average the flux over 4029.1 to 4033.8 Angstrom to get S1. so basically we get 29.8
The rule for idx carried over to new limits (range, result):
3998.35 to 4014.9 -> 31.5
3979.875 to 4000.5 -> 30.4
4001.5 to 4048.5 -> 31.1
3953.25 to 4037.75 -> 28.5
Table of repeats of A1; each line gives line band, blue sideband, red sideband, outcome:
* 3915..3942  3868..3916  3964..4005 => 5.9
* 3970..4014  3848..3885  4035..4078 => 1.6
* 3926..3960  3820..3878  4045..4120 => 6.3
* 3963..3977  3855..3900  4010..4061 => 5.6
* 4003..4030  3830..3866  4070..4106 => -2.6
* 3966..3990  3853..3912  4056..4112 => 4.2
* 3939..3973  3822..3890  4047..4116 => 4.9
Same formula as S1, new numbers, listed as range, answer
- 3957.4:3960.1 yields 30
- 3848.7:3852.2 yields 29.6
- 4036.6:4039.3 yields 32.1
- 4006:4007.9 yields 30.2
